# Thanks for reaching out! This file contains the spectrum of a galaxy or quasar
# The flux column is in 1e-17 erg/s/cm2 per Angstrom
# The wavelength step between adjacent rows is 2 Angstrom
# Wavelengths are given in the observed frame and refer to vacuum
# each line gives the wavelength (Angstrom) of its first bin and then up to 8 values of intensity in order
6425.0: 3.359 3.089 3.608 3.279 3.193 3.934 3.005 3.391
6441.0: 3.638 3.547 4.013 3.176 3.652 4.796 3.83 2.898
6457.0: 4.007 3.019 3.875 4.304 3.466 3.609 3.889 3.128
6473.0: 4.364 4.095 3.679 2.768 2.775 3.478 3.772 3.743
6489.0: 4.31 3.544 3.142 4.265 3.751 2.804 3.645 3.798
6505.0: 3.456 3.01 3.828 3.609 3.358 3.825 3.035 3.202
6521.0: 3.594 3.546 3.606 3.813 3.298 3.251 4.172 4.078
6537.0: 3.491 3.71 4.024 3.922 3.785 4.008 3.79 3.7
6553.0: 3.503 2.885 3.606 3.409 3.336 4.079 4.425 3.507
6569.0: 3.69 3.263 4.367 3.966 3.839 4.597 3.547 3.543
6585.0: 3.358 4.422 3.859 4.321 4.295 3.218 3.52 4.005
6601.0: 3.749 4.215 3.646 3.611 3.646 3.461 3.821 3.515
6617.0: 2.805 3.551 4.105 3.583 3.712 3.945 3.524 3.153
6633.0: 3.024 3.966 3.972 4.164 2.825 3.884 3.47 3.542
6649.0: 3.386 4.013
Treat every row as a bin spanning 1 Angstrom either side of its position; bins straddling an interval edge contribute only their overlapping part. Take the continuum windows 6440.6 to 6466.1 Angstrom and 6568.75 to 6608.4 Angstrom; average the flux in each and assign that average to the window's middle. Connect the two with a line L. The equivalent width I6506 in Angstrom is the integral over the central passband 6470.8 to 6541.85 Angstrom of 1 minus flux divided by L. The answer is 3.4 Angstrom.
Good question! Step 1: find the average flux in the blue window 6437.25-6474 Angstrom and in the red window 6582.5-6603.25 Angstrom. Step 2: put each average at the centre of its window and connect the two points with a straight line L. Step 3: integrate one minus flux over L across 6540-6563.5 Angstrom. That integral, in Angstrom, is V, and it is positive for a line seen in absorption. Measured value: 0.9 Angstrom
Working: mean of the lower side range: 3.69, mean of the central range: 3.66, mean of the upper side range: 3.86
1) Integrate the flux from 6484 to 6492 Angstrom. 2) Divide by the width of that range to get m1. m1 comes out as 3.84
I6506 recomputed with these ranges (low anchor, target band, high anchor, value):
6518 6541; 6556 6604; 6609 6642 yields -3.18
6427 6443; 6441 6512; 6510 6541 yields -2.72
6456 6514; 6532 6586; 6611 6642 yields -2.64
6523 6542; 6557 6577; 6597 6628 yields -0.43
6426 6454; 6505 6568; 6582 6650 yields 0.14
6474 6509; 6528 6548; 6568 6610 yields -0.49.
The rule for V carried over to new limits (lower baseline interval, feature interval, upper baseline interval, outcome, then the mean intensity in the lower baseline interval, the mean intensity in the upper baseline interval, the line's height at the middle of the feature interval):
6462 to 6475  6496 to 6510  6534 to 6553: 1.3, 3.82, 3.82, 3.82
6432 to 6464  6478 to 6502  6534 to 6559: 1.1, 3.64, 3.7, 3.67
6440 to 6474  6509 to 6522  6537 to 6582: 1.0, 3.72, 3.76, 3.74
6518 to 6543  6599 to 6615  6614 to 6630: -0.6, 3.66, 3.59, 3.6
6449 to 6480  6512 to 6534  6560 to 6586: 1.4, 3.71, 3.81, 3.76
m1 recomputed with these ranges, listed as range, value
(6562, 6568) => 4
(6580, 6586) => 3.48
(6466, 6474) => 3.75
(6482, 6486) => 3.62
